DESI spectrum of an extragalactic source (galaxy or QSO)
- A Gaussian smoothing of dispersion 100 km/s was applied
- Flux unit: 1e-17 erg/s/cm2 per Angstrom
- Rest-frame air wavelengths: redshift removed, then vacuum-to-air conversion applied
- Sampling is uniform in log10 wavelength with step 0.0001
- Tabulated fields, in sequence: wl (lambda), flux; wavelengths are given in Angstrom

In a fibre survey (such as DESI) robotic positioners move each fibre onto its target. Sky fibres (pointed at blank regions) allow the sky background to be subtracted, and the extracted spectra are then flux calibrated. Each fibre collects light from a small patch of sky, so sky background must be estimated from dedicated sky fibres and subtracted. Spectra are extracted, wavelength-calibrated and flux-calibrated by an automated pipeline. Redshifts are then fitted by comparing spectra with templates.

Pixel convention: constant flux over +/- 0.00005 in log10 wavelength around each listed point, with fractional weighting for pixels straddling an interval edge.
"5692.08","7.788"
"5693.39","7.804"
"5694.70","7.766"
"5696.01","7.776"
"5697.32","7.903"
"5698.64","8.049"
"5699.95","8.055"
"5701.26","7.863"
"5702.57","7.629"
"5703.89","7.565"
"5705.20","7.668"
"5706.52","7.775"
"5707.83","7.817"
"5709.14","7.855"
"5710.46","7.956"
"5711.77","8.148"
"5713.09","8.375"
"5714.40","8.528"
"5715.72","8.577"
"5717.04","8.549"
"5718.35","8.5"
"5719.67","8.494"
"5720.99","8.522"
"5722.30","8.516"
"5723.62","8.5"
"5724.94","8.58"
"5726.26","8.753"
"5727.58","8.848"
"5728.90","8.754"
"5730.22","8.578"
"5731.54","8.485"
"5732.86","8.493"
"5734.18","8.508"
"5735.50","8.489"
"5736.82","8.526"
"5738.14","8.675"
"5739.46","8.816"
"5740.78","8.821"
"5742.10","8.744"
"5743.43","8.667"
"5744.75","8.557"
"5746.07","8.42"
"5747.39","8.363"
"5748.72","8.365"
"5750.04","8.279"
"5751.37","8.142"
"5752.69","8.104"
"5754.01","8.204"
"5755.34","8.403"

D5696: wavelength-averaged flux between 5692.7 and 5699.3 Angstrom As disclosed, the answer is 7.86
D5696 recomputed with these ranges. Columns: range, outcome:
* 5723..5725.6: 8.53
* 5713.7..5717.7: 8.56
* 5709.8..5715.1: 8.25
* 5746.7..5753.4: 8.26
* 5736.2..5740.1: 8.68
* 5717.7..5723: 8.51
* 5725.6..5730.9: 8.73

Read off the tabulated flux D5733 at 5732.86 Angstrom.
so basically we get 8.493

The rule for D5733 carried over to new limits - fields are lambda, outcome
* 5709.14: 7.855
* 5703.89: 7.565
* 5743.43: 8.667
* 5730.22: 8.578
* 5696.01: 7.776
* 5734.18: 8.508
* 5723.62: 8.5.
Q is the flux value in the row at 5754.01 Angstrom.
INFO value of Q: 8.204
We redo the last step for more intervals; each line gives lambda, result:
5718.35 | 8.5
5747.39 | 8.363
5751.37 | 8.142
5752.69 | 8.104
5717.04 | 8.549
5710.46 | 7.956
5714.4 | 8.528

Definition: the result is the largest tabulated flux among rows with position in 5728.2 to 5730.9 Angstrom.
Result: 8.754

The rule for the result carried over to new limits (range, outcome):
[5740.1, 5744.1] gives 8.821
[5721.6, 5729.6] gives 8.848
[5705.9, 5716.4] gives 8.577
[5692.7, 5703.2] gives 8.055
